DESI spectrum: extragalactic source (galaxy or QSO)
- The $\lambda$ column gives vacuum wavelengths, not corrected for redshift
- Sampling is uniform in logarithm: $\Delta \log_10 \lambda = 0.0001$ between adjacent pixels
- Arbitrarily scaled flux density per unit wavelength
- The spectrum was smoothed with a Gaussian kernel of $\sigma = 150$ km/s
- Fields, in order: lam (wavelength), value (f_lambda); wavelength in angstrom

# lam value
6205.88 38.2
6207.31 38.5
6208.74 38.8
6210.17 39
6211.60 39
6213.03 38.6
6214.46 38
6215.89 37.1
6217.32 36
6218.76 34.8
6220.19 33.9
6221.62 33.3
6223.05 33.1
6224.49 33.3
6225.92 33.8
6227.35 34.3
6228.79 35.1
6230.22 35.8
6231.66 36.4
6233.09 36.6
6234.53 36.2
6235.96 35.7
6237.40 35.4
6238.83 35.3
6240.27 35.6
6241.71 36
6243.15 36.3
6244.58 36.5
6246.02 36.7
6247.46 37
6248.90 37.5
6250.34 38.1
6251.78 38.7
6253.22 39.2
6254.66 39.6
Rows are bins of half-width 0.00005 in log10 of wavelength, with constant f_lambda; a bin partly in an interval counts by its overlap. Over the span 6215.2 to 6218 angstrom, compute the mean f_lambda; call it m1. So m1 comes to 36.6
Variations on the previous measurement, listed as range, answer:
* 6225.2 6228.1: 34.1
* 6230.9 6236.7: 36.2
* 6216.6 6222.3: 34.5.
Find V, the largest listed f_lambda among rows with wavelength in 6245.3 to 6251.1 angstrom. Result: 38.1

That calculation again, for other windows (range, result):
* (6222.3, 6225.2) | 33.3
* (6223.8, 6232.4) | 36.4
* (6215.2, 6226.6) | 37.1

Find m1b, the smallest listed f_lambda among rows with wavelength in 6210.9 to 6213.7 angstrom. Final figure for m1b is 38.6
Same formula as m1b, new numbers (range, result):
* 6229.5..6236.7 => 35.7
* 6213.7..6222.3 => 33.3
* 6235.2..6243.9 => 35.3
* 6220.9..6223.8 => 33.1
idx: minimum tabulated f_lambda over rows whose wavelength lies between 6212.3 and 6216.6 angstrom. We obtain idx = 37.1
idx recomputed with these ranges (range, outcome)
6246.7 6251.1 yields 37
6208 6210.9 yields 38.8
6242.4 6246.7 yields 36.3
